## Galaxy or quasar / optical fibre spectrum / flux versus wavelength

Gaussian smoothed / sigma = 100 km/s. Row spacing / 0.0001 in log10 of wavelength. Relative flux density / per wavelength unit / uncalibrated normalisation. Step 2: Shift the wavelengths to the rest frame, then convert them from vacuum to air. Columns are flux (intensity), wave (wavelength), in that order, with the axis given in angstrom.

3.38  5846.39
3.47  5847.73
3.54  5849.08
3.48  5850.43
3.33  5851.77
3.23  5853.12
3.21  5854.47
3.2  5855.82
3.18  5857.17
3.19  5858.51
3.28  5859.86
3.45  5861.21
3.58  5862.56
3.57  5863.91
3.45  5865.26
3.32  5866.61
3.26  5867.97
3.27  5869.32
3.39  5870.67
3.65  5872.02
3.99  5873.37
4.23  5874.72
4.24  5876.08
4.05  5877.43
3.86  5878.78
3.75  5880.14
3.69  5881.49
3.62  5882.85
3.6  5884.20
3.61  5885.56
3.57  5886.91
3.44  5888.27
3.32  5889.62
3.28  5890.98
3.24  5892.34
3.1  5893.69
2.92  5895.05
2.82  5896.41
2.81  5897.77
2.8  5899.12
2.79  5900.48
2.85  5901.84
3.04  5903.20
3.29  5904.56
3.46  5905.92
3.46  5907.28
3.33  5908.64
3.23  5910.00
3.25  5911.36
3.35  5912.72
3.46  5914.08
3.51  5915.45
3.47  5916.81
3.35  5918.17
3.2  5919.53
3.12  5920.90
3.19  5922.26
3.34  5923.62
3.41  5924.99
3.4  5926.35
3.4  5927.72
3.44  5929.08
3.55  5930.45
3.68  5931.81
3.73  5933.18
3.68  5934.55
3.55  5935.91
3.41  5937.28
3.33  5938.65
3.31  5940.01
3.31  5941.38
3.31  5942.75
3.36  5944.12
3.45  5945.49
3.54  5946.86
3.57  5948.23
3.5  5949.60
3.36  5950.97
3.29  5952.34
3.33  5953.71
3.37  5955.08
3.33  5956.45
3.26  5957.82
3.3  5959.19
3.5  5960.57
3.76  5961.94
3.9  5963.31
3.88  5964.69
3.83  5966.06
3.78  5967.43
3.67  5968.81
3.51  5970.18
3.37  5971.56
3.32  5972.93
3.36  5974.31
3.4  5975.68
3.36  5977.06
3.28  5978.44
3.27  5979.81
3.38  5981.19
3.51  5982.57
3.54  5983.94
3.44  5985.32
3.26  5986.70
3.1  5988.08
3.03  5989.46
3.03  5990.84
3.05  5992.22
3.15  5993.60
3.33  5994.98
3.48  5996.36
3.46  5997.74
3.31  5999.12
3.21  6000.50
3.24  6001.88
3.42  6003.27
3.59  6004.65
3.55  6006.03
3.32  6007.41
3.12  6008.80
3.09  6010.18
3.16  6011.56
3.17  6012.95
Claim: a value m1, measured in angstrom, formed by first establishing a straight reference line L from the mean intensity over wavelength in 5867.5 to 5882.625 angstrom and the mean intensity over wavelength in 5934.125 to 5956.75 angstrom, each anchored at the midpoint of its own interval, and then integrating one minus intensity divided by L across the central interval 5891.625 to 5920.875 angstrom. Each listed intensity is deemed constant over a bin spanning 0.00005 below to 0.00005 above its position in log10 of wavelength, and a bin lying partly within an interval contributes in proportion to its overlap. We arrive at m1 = 3.5 angstrom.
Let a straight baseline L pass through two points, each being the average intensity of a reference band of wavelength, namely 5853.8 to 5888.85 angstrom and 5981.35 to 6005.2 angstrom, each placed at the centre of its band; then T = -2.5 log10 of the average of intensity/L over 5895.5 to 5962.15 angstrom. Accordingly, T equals 0.03 mag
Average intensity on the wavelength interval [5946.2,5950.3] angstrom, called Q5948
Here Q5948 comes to 3.54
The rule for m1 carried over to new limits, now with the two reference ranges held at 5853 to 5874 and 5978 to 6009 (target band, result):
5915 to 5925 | 0.13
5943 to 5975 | -1.60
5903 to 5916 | 0.06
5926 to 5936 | -0.63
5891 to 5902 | 1.40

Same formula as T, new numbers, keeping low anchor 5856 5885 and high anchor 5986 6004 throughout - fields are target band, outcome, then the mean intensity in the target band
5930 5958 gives -0.02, 3.44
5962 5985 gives -0.07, 3.53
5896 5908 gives 0.15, 3.04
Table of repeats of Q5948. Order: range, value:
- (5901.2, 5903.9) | 2.95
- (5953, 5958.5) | 3.33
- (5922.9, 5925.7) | 3.38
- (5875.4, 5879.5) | 4.04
